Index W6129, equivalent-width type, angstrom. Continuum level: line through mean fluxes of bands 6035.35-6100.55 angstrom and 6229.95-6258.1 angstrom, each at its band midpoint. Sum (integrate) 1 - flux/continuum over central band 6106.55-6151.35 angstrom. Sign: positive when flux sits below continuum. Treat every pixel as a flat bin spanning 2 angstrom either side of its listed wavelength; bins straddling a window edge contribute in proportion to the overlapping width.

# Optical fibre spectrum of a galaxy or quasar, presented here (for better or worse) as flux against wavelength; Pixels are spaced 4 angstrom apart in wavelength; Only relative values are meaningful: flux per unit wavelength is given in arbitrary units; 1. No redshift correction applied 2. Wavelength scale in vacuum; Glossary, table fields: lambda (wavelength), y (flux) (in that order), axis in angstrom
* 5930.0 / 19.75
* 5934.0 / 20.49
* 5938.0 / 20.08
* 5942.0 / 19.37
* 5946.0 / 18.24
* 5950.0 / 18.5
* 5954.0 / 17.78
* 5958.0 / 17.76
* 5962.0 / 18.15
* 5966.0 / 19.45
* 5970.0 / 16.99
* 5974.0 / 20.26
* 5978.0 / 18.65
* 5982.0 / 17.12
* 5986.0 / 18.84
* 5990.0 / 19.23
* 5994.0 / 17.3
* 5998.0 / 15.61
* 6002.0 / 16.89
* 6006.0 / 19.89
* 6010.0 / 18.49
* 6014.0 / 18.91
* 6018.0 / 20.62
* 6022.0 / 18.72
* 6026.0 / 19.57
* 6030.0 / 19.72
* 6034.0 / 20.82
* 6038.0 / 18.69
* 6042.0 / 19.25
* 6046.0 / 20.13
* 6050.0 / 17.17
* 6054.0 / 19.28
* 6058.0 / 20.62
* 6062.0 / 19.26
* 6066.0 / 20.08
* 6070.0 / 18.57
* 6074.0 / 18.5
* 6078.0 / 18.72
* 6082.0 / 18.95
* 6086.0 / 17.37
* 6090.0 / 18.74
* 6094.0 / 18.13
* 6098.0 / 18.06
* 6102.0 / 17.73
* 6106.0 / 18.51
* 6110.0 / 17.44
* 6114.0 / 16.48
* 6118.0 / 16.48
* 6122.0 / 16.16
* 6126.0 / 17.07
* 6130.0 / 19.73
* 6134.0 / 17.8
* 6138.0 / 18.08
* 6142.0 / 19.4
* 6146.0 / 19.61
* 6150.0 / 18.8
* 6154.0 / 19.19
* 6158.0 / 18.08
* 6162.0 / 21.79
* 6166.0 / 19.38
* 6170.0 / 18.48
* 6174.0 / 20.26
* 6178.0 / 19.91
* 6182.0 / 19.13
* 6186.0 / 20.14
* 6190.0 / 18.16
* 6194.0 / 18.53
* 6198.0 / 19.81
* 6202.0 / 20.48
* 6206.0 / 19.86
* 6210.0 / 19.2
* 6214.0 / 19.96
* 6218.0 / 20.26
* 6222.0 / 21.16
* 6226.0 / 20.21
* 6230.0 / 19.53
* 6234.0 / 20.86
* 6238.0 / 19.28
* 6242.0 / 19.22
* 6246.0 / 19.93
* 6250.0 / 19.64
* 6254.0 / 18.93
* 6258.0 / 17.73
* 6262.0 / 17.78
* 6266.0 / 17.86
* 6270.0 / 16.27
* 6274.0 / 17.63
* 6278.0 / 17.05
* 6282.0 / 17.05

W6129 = 2.7 angstrom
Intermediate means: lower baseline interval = 18.9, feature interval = 17.9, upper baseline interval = 19.5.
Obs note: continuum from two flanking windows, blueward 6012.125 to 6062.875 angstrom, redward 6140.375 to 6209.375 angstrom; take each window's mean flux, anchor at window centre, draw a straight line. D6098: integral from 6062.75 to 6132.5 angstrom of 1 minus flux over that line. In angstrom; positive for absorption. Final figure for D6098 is 5.0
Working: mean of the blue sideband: 19.4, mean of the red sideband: 19.5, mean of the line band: 18.1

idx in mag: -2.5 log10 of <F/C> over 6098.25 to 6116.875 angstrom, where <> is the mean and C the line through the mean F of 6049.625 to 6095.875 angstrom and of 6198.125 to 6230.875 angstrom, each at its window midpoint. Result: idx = 0.10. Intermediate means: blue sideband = 18.8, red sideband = 20.1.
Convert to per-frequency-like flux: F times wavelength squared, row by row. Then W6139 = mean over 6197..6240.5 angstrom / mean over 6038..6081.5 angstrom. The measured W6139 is 1.10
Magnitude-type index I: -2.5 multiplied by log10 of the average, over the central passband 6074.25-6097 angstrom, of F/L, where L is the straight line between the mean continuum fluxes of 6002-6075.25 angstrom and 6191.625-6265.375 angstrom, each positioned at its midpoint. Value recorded 0.06 mag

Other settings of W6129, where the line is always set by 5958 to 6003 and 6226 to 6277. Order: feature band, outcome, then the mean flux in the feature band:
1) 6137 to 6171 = -1.4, 19.3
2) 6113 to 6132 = 1.2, 17.2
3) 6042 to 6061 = -1.1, 19.3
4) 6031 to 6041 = -0.8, 19.7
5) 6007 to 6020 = -0.9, 19.4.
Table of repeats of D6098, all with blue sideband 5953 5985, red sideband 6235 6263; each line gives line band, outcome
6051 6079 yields -1.0 angstrom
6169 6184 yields -0.5 angstrom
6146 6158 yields -0.1 angstrom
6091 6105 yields 0.4 angstrom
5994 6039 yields -1.0 angstrom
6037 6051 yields -0.3 angstrom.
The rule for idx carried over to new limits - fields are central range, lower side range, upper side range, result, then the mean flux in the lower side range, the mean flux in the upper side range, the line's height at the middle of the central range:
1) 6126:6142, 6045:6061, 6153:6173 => 0.053 mag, 19.2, 19.4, 19.4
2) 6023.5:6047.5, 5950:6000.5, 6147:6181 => -0.064 mag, 18.1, 19.5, 18.5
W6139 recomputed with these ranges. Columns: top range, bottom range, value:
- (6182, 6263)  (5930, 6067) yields 1.11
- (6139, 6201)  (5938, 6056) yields 1.10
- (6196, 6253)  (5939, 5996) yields 1.18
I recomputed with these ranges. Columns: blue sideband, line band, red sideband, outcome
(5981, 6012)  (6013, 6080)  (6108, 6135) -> -0.097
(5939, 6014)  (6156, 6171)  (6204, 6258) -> -0.007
